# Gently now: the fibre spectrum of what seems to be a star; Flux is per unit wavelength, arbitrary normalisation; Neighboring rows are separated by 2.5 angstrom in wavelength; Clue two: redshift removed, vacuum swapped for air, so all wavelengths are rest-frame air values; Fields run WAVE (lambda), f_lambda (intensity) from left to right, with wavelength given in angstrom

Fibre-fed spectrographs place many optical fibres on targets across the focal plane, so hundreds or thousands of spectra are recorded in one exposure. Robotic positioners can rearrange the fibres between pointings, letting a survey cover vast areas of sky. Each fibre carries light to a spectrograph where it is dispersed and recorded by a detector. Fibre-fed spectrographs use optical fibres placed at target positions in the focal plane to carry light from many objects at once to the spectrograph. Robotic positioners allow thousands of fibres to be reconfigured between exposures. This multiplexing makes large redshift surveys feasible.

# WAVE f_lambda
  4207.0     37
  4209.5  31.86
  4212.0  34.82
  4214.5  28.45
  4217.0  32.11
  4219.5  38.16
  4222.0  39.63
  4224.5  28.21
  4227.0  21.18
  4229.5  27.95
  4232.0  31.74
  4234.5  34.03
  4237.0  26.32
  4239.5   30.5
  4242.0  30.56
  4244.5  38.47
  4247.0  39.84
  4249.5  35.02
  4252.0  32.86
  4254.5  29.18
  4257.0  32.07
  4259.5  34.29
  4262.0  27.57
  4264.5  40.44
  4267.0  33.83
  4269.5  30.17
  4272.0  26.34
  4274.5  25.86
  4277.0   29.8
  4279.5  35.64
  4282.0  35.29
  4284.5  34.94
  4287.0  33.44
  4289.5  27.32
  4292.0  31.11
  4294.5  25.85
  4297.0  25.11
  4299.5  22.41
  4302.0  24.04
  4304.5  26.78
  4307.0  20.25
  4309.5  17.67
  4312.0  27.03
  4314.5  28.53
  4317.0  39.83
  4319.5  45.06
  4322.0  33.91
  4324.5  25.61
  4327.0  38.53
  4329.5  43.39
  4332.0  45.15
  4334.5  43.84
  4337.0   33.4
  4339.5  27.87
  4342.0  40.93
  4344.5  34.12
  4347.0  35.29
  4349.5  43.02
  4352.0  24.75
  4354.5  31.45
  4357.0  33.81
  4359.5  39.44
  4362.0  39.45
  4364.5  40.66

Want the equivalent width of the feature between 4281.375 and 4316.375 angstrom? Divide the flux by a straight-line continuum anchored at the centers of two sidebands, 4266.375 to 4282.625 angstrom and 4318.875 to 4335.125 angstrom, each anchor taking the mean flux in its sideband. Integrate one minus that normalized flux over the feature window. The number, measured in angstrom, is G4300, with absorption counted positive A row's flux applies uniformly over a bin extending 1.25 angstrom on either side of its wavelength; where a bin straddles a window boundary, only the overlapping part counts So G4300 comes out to 7.2 angstrom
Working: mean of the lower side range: 30.7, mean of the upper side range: 39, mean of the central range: 27.2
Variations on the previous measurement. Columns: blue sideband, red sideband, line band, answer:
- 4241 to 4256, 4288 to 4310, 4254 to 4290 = -2.54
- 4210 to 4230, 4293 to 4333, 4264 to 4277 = 0.12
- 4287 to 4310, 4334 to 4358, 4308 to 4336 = -4.76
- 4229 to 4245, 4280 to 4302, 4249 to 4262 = -0.64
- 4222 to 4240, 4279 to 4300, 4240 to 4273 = -3.85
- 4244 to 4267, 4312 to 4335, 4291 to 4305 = 4.05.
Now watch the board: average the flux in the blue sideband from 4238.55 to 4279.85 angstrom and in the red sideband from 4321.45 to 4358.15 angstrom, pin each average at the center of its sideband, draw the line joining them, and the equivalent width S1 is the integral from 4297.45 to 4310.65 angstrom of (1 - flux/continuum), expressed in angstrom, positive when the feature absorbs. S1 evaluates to 4.6 angstrom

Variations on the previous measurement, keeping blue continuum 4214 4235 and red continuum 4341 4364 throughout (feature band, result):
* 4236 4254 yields -0.71 angstrom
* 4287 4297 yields 1.58 angstrom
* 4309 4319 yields 1.22 angstrom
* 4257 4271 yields -0.14 angstrom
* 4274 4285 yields 0.24 angstrom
